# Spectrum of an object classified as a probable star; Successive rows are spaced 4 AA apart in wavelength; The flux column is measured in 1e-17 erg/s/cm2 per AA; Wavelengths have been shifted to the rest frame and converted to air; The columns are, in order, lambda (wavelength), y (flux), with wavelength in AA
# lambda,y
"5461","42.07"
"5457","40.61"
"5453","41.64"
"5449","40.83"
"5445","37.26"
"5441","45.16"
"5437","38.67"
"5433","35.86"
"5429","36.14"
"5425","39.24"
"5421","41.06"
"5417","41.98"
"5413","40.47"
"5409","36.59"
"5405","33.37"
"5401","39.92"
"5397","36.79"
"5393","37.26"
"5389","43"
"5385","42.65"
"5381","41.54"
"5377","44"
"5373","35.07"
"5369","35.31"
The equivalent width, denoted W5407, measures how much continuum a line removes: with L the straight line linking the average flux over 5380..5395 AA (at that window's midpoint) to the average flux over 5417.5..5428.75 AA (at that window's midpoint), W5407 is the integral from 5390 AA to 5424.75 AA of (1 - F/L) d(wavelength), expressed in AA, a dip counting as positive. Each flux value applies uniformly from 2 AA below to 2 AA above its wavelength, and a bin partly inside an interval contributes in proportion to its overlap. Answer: 1.5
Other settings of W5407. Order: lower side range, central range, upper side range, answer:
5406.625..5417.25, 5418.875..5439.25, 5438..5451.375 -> 0.9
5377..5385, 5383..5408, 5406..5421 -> 1.5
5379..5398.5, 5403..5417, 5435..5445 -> 1.1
